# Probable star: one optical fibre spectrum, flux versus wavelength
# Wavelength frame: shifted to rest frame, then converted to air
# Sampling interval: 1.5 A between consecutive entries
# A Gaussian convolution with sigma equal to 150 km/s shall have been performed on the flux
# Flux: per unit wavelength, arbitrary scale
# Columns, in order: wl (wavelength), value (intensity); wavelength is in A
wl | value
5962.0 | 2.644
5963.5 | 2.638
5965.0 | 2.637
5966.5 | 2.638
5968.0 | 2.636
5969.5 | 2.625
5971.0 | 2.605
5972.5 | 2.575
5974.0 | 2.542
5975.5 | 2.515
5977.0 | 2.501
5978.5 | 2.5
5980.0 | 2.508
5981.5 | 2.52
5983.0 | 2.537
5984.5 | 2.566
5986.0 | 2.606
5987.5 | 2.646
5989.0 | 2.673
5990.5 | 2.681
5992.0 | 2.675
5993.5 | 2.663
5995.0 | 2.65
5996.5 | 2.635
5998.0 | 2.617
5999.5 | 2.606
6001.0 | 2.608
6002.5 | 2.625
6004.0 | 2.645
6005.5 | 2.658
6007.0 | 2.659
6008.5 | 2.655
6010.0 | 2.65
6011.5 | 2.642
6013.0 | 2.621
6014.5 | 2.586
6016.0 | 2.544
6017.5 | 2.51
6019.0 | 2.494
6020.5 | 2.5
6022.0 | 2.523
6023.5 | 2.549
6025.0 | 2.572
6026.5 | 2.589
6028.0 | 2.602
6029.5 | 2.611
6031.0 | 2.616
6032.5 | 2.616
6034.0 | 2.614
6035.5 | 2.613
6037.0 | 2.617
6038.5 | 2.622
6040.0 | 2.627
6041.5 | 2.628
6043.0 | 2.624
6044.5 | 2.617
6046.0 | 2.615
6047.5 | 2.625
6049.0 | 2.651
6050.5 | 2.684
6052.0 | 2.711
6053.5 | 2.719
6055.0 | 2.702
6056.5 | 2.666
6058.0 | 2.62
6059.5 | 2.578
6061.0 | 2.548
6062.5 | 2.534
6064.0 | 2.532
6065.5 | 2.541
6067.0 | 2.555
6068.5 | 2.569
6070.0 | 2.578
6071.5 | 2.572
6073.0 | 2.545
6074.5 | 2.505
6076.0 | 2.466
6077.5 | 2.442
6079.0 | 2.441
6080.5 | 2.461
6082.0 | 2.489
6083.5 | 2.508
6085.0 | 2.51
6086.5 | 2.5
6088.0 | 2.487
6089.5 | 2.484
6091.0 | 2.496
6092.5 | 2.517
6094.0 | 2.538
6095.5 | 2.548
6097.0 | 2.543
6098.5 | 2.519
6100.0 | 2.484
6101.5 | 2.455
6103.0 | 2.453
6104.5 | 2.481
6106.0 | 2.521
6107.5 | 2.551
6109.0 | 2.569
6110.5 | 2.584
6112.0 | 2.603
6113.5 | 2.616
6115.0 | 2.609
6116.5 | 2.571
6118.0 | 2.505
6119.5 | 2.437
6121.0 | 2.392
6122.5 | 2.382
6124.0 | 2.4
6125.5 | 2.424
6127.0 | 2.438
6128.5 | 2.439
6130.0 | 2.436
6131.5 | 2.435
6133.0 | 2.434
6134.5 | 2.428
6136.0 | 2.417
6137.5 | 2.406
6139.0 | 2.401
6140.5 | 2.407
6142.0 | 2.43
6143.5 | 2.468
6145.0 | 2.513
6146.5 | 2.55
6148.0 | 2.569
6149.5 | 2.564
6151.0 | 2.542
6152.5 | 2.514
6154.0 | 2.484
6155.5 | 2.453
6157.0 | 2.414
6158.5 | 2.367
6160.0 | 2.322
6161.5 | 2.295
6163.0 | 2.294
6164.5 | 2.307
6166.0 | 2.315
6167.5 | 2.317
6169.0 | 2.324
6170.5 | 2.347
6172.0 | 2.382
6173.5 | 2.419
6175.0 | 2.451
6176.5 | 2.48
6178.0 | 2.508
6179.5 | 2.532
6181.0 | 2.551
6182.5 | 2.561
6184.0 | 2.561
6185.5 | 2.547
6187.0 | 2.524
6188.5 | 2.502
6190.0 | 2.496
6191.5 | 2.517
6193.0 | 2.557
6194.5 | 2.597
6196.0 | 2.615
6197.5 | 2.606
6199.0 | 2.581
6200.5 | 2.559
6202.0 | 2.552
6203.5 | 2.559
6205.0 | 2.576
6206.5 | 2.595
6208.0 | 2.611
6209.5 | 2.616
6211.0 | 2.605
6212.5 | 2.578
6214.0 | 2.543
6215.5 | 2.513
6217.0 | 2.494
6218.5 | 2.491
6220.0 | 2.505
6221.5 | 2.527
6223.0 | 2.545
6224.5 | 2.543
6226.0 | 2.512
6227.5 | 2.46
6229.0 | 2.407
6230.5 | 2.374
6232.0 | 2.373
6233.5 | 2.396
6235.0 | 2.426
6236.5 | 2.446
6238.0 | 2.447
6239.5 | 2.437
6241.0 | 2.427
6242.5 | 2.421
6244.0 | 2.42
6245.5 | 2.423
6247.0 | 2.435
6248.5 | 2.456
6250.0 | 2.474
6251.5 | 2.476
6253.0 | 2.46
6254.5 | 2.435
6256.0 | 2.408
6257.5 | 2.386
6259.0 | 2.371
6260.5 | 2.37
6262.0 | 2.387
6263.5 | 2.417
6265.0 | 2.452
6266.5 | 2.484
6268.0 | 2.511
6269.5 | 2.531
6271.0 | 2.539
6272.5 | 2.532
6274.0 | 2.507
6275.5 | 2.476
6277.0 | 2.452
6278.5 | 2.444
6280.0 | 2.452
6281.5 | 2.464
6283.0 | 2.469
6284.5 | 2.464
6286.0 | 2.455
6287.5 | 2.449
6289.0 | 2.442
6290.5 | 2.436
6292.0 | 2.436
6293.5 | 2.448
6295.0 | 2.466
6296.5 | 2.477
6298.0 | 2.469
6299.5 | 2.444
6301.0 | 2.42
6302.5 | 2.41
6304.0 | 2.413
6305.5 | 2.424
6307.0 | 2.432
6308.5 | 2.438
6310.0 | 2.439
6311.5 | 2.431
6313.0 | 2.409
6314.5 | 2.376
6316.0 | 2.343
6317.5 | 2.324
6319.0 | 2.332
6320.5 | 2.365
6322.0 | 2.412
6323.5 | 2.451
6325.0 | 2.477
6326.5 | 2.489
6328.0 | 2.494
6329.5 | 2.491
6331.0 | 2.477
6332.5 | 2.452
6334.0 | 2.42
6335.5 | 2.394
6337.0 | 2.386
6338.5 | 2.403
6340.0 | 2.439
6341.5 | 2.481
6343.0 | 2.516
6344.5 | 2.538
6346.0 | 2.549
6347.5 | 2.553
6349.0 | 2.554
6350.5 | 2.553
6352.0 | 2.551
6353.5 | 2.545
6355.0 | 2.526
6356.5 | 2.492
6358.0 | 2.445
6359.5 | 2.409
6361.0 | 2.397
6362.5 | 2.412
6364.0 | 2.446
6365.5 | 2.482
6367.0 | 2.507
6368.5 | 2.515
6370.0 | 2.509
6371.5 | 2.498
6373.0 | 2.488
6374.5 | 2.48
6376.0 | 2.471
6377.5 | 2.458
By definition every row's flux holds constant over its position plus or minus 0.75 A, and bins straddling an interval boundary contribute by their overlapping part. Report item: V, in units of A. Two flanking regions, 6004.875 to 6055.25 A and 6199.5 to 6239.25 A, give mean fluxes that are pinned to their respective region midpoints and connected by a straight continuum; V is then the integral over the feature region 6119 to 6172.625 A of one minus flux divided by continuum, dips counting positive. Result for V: 2.8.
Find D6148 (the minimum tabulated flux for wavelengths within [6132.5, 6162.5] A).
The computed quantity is 2.295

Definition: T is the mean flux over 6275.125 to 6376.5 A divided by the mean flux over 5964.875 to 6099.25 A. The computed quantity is 0.95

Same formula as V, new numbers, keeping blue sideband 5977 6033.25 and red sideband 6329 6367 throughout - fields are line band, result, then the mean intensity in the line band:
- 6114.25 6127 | 0.5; 2.46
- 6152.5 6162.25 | 0.6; 2.4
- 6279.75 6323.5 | 1.2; 2.43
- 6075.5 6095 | 0.6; 2.49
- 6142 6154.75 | 0.1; 2.52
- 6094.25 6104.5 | 0.3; 2.5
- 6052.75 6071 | -0.1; 2.59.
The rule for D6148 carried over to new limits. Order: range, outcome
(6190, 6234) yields 2.373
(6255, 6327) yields 2.324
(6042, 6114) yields 2.441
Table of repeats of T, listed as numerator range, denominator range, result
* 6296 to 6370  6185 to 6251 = 0.98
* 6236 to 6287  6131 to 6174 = 1.01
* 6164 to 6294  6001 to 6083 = 0.96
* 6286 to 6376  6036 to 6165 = 0.98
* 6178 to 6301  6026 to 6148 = 0.98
